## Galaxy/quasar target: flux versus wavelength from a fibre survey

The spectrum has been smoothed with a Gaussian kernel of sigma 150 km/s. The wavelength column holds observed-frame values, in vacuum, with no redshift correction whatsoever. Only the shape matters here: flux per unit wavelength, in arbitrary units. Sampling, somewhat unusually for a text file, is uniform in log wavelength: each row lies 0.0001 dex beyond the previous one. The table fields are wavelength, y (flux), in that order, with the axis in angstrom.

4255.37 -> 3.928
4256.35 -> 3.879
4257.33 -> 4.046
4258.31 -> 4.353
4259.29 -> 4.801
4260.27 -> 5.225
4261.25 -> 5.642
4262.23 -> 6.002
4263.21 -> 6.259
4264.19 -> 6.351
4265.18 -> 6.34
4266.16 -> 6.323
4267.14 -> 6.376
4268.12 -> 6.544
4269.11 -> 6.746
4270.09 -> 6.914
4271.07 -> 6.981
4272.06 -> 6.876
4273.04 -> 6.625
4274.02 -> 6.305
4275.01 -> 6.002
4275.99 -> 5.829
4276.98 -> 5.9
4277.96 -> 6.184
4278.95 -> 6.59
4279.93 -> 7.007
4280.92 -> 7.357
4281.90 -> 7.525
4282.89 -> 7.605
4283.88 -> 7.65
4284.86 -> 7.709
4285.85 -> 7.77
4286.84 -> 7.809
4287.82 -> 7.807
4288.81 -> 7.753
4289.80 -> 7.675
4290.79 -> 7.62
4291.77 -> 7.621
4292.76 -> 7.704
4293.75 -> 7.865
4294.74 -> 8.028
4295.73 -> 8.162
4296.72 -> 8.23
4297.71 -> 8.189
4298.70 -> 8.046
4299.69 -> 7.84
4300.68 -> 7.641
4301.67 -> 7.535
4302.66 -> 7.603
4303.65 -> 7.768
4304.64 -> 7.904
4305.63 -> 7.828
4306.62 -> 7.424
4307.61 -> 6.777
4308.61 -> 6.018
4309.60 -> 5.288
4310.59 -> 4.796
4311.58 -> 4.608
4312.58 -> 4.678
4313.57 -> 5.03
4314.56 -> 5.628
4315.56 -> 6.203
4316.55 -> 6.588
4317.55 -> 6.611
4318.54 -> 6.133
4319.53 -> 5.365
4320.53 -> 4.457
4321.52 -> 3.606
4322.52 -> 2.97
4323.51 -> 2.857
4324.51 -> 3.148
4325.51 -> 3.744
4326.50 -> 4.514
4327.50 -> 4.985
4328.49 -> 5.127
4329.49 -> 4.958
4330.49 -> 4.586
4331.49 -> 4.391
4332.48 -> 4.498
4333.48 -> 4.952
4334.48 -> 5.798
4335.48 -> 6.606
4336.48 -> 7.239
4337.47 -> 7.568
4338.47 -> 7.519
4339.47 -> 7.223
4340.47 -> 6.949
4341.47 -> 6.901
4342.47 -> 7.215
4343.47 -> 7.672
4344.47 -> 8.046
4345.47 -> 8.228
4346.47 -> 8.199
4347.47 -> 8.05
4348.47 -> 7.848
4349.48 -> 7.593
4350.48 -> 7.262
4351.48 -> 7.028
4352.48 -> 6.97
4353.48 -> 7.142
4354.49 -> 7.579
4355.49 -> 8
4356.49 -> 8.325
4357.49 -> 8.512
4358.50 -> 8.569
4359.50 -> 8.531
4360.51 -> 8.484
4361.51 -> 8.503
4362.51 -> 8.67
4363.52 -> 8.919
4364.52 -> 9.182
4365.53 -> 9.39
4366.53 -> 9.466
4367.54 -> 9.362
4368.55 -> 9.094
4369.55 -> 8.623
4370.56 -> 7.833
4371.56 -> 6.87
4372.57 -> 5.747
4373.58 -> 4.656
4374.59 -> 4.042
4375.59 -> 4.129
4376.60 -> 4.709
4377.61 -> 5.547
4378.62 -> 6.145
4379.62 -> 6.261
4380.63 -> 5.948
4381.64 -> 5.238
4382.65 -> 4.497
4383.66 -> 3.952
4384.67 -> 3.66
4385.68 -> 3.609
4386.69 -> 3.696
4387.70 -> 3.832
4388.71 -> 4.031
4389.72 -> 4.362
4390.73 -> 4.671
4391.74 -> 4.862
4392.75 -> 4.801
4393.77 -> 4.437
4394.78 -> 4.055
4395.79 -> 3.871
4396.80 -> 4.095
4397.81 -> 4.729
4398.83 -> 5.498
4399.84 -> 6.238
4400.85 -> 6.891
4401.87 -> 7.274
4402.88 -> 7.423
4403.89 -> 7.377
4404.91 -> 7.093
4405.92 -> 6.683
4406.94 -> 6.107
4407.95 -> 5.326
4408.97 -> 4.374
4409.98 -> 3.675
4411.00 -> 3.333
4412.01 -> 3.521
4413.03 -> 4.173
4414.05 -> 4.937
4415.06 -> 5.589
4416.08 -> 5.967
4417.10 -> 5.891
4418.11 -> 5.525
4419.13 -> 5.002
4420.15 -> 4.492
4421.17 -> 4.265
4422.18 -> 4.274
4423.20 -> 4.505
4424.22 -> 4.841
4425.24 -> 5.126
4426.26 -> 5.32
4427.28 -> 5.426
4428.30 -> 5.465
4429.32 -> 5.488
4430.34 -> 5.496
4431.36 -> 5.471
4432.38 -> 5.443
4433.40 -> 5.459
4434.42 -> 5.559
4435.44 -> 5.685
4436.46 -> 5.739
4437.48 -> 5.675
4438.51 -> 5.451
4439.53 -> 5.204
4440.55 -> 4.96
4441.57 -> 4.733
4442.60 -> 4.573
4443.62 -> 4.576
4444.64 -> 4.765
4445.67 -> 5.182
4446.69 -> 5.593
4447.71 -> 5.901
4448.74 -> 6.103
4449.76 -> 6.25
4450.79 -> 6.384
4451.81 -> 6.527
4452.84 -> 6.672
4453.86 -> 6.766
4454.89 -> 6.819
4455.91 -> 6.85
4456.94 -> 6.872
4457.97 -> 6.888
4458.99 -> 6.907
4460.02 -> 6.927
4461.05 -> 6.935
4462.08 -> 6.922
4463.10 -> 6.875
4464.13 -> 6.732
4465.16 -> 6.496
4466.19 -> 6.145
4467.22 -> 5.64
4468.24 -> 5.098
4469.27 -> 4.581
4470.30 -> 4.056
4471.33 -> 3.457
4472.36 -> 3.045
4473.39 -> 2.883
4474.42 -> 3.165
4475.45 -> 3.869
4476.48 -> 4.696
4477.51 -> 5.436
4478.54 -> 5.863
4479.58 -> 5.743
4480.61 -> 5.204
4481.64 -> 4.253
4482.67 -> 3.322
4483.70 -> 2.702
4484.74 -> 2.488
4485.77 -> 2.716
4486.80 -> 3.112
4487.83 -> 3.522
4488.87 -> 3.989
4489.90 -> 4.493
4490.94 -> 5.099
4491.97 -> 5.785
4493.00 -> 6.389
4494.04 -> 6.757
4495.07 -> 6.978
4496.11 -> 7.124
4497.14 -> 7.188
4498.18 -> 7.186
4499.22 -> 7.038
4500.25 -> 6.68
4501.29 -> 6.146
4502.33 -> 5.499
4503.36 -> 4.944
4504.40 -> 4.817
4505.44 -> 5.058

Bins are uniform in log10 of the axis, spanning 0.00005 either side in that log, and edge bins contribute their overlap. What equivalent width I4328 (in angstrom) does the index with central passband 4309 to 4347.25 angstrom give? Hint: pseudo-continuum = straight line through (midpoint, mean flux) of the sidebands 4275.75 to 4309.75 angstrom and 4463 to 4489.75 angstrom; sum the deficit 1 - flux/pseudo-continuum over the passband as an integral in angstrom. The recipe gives 6.41 angstrom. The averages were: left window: 7.44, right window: 4.39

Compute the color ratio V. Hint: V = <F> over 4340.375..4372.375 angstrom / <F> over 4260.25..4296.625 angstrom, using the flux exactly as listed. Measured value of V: 1.2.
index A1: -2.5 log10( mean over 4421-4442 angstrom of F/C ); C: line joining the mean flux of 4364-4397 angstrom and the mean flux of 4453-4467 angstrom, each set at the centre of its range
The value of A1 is 0.21 mag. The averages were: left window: 5.61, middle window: 5.24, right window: 6.75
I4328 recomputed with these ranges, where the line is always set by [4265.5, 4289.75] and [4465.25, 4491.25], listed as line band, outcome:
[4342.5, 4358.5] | -4.92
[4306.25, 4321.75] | 2.05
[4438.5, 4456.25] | -4.29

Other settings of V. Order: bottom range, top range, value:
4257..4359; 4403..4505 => 0.82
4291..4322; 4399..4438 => 0.81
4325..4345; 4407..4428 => 0.80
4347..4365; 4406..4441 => 0.63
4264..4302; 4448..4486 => 0.75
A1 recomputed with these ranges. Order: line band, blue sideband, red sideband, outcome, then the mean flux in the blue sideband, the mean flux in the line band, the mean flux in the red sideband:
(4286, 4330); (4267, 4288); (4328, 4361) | 0.106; 6.91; 6.33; 7.08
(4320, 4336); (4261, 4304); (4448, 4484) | 0.451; 7.15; 4.45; 5.53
